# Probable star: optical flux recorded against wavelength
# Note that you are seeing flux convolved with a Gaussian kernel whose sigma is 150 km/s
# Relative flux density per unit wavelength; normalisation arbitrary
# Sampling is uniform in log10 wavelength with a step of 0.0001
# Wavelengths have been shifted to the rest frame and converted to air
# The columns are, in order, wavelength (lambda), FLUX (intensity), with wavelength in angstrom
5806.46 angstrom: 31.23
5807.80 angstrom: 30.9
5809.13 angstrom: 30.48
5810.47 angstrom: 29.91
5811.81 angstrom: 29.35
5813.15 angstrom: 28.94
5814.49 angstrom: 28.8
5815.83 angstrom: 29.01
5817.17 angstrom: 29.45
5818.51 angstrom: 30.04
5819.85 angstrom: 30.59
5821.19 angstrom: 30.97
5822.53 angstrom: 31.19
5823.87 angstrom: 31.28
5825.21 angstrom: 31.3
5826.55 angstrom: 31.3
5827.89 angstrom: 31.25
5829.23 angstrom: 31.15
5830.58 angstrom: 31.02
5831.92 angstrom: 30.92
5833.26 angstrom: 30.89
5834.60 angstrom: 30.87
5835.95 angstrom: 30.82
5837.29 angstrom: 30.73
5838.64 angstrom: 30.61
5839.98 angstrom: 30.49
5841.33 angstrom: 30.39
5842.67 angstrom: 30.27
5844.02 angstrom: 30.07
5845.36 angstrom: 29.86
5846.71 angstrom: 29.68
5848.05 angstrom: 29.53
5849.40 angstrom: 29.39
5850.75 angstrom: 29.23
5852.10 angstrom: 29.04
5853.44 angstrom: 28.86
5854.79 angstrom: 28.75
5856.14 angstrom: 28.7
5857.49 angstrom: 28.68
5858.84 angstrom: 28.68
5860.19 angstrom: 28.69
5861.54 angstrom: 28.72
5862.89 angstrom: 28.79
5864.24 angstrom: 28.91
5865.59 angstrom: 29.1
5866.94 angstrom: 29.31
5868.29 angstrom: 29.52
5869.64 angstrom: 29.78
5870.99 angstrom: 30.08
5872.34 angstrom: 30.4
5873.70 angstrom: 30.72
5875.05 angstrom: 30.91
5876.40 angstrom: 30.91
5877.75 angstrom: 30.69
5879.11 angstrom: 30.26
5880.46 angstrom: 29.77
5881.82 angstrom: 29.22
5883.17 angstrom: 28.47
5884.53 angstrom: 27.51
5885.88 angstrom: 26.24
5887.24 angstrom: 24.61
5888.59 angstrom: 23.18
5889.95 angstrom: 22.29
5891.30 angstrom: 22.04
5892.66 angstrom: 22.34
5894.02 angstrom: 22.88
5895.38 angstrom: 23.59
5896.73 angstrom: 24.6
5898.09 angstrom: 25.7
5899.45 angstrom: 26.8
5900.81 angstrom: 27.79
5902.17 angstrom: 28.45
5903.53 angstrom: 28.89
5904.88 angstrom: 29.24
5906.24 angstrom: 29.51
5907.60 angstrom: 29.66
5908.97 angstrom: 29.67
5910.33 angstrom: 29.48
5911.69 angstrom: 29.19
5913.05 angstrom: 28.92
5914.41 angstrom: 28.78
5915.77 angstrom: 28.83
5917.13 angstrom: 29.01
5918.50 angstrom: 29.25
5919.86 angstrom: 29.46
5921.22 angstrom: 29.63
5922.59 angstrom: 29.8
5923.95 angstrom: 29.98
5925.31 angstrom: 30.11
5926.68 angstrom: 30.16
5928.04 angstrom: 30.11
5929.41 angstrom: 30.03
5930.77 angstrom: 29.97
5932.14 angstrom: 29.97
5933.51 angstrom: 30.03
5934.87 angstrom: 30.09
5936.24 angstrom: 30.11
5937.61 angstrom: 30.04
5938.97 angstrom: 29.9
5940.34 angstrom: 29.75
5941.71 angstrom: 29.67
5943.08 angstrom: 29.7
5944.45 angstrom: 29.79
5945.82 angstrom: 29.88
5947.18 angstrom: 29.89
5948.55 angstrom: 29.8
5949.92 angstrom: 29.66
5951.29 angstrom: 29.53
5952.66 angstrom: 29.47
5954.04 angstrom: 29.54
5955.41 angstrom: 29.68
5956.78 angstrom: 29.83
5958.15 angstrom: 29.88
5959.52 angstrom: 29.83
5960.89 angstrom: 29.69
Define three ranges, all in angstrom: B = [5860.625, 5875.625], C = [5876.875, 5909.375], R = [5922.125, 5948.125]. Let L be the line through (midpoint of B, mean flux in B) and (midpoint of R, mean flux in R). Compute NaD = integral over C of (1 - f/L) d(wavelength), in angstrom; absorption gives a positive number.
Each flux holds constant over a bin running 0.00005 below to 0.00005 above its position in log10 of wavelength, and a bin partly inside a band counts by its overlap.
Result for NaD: 3.2 angstrom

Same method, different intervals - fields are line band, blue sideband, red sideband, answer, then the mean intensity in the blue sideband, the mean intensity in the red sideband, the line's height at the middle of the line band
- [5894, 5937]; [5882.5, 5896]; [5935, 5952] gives -2.97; 24.3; 29.8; 27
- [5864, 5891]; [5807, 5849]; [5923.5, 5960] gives 1.49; 30.4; 29.9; 30.2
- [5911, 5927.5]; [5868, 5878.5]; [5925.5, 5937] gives 0.37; 30.4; 30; 30.1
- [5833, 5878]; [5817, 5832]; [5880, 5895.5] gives -2.72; 30.9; 25.2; 28.1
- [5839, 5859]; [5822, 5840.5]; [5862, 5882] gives 0.68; 31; 29.9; 30.5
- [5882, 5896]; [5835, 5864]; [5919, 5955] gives 2.44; 29.5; 29.8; 29.7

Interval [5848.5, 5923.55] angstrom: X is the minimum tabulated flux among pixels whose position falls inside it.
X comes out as 22.04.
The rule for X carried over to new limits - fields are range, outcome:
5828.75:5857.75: 28.68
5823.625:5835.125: 30.87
